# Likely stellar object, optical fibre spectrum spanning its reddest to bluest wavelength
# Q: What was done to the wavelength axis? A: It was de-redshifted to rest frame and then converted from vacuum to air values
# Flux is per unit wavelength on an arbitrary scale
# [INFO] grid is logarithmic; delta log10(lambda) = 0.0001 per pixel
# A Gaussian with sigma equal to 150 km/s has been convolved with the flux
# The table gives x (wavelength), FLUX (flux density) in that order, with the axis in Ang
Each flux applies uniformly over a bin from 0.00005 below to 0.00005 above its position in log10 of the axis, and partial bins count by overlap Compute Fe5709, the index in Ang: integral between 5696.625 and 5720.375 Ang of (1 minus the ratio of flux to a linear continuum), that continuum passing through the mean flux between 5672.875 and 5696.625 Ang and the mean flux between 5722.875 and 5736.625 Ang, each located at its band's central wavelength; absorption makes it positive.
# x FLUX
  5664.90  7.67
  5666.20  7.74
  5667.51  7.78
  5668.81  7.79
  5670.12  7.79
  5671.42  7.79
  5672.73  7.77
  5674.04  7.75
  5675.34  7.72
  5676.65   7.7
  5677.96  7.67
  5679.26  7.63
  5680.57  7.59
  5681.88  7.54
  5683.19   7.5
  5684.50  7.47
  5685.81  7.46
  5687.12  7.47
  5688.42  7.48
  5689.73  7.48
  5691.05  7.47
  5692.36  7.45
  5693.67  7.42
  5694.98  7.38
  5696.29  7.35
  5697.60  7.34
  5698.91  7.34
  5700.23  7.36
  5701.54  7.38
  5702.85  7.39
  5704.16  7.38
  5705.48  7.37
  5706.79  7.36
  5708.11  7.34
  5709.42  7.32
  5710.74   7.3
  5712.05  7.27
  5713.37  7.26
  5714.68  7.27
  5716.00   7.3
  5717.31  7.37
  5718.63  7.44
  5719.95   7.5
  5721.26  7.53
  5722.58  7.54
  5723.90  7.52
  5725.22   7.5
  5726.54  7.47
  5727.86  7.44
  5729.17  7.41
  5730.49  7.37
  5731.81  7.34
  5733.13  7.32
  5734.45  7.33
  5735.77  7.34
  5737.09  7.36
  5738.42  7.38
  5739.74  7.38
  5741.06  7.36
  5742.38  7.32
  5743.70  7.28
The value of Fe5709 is 0.39 Ang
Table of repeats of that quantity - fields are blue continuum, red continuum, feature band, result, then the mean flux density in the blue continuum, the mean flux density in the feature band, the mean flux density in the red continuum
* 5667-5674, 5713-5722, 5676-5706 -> 0.6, 7.78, 7.46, 7.39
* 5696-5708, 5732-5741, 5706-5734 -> -0.1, 7.36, 7.39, 7.35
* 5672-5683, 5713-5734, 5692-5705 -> 0.3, 7.66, 7.38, 7.42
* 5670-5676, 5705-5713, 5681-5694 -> 0.2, 7.76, 7.47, 7.32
